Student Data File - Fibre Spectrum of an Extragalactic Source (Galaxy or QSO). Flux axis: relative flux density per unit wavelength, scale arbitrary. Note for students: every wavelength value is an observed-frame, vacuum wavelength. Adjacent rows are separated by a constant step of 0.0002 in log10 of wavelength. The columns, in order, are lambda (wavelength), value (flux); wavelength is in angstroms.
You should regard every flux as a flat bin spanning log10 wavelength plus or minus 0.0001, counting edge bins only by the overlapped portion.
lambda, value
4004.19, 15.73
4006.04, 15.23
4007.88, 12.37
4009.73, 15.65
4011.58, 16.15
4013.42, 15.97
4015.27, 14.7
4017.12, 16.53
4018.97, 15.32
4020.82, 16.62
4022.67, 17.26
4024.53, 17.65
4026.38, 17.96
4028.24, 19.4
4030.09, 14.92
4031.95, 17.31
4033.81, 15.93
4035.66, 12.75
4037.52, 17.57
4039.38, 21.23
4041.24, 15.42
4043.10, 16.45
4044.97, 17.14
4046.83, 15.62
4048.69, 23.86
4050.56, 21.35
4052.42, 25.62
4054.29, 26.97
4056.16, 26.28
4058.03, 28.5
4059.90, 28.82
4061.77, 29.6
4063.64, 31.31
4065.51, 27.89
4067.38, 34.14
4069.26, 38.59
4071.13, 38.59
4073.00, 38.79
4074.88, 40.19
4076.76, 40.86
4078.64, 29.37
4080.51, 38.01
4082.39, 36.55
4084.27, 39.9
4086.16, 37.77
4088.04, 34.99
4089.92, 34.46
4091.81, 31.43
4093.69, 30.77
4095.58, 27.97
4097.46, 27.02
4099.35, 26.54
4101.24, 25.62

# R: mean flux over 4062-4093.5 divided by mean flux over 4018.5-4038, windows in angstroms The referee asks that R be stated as 2.14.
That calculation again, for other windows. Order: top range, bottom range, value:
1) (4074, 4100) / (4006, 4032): 2.10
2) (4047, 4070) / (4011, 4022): 1.76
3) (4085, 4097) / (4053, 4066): 1.15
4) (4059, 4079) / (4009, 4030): 2.08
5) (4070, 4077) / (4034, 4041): 2.34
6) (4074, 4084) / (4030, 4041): 2.23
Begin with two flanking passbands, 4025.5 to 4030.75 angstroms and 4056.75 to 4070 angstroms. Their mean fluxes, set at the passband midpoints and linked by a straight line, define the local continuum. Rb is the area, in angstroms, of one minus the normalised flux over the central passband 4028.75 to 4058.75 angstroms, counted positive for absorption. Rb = 5.0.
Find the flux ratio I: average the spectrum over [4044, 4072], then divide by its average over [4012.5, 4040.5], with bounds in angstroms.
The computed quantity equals 1.65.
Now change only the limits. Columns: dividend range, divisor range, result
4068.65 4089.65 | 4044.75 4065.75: 1.47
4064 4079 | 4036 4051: 1.98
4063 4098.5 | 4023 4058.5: 1.78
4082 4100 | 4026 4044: 1.94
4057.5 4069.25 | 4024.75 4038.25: 1.85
